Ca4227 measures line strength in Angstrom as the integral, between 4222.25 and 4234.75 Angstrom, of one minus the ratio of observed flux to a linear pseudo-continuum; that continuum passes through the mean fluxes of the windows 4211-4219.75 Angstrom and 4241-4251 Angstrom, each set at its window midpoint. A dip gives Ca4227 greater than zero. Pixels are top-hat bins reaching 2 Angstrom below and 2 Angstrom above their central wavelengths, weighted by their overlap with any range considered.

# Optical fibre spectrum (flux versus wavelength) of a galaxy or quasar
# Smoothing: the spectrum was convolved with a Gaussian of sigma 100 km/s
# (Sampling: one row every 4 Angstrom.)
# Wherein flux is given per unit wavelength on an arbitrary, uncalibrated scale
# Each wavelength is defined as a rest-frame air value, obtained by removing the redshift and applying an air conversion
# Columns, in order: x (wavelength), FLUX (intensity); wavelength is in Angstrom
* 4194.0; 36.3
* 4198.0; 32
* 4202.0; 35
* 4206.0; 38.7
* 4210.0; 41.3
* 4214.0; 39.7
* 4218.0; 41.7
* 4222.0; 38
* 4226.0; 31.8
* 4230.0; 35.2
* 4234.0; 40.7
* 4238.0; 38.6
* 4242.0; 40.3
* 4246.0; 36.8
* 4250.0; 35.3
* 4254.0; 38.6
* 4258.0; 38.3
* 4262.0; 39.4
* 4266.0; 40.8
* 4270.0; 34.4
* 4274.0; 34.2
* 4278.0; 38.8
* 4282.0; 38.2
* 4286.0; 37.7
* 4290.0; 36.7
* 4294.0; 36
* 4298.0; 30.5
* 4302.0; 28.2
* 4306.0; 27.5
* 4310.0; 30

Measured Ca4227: 1.14 Angstrom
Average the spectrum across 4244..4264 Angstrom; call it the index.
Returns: 37.7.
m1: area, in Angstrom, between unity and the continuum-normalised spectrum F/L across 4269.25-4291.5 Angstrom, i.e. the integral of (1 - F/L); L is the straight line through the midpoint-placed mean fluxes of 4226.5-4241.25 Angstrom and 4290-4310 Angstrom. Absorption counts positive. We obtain -2.5 Angstrom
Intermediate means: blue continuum 37.7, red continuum 31.1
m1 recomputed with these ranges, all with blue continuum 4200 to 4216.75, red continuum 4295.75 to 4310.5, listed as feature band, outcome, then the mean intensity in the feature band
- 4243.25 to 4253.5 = -0.6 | 36.7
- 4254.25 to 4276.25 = -3.0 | 37.5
